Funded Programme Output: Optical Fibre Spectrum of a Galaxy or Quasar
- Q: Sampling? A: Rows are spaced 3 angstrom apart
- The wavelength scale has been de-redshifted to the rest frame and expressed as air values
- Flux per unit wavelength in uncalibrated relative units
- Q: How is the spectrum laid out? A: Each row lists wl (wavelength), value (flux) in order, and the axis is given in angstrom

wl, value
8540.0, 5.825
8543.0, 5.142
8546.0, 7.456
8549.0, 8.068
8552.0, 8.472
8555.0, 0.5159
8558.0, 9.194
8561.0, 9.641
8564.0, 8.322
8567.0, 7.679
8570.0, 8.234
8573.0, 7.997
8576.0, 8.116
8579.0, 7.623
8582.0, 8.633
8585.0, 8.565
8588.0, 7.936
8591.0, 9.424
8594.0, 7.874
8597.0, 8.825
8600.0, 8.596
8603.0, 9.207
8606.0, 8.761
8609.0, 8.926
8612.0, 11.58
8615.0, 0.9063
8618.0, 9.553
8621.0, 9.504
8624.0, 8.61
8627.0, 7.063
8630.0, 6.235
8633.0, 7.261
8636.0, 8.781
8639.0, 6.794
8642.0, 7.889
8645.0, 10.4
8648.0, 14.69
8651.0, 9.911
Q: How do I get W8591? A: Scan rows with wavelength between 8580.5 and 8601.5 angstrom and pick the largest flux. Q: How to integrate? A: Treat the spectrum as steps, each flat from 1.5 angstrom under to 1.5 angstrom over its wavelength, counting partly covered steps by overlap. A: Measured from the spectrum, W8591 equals 9.424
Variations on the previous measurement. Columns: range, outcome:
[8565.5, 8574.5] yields 8.234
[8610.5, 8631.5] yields 11.58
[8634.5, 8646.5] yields 10.4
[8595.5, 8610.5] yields 9.207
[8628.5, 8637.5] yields 8.781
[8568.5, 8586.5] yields 8.633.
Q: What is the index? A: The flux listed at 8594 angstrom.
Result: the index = 7.874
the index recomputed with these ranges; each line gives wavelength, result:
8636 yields 8.781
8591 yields 9.424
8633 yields 7.261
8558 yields 9.194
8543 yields 5.142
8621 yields 9.504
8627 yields 7.063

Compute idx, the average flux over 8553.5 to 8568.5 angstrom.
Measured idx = 7.07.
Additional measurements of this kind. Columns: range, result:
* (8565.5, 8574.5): 7.97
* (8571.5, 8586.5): 8.19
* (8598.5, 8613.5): 9.41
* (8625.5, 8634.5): 6.85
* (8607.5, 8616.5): 7.14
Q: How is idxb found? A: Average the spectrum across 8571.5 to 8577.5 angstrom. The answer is 8.06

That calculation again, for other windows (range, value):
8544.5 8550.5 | 7.76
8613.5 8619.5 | 5.23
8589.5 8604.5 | 8.79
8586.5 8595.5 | 8.41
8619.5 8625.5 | 9.06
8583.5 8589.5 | 8.25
